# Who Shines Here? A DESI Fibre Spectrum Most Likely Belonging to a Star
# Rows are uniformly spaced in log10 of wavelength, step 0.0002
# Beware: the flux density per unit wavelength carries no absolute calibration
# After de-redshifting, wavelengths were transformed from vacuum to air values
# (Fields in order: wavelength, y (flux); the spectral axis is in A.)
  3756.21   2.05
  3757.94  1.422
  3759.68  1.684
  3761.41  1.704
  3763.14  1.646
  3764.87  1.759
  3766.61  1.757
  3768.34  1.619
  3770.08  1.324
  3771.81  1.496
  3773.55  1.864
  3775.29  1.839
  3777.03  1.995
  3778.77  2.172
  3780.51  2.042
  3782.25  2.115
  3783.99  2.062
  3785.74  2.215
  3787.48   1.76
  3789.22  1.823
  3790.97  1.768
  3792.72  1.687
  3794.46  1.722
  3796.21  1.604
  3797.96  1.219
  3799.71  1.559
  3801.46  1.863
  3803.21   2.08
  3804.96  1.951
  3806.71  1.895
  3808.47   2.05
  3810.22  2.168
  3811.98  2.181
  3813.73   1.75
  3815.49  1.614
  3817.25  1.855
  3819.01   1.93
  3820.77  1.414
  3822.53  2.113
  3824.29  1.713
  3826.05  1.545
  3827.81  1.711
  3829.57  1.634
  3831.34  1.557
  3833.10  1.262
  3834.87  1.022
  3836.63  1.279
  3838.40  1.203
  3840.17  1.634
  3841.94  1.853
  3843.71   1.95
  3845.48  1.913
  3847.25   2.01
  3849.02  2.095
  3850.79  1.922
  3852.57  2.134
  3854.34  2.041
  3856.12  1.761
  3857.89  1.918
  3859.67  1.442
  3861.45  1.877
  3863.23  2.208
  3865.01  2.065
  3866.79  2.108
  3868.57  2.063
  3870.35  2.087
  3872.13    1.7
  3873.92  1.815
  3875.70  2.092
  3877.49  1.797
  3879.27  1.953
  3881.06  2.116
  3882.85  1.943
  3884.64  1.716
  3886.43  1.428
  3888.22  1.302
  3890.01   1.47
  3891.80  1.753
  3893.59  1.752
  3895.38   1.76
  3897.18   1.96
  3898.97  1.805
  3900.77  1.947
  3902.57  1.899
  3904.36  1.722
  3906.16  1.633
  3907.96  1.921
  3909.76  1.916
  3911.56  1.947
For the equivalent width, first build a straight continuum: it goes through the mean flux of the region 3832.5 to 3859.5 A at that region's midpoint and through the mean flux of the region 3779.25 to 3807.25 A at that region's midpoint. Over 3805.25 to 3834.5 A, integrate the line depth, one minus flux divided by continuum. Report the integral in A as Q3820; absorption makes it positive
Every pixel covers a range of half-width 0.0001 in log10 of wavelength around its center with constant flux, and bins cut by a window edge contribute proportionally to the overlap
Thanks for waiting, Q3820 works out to 0.4 A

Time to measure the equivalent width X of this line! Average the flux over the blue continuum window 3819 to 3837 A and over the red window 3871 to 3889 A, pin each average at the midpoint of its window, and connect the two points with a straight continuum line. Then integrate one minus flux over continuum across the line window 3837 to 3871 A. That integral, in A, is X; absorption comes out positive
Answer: -4.6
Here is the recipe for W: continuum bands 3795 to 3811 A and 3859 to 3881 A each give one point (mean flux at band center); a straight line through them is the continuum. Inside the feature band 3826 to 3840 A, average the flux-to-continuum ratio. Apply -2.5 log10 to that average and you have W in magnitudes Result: 0.313 mag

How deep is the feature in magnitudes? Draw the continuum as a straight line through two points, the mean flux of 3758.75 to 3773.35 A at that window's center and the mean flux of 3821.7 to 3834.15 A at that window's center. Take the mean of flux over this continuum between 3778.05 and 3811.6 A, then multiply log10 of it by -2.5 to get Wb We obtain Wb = -0.15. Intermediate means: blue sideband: 1.63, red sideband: 1.64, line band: 1.88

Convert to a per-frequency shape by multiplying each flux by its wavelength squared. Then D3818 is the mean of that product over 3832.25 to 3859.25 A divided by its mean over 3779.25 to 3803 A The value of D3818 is 0.98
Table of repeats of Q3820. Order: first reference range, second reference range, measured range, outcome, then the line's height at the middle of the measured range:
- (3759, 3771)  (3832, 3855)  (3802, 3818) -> -2.5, 1.68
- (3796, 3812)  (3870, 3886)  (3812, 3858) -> 3.4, 1.87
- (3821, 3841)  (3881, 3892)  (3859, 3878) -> -4.1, 1.6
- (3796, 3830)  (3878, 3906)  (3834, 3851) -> 1.0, 1.79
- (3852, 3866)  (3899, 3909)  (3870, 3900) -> 1.3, 1.87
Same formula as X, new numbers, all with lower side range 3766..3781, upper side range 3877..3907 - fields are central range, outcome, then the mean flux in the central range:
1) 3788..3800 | 1.0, 1.63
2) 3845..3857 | -1.5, 1.98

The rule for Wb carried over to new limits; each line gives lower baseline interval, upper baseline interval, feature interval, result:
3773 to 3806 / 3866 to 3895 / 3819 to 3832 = 0.09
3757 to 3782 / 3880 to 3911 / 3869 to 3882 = -0.10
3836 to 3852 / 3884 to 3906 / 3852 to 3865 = -0.09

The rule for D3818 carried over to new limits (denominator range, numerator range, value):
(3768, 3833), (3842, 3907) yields 1.07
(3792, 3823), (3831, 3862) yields 0.97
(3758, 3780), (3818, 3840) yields 0.92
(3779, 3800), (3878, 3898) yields 1.01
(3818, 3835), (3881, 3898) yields 1.09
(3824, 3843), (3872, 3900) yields 1.22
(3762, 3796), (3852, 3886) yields 1.11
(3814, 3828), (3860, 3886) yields 1.15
